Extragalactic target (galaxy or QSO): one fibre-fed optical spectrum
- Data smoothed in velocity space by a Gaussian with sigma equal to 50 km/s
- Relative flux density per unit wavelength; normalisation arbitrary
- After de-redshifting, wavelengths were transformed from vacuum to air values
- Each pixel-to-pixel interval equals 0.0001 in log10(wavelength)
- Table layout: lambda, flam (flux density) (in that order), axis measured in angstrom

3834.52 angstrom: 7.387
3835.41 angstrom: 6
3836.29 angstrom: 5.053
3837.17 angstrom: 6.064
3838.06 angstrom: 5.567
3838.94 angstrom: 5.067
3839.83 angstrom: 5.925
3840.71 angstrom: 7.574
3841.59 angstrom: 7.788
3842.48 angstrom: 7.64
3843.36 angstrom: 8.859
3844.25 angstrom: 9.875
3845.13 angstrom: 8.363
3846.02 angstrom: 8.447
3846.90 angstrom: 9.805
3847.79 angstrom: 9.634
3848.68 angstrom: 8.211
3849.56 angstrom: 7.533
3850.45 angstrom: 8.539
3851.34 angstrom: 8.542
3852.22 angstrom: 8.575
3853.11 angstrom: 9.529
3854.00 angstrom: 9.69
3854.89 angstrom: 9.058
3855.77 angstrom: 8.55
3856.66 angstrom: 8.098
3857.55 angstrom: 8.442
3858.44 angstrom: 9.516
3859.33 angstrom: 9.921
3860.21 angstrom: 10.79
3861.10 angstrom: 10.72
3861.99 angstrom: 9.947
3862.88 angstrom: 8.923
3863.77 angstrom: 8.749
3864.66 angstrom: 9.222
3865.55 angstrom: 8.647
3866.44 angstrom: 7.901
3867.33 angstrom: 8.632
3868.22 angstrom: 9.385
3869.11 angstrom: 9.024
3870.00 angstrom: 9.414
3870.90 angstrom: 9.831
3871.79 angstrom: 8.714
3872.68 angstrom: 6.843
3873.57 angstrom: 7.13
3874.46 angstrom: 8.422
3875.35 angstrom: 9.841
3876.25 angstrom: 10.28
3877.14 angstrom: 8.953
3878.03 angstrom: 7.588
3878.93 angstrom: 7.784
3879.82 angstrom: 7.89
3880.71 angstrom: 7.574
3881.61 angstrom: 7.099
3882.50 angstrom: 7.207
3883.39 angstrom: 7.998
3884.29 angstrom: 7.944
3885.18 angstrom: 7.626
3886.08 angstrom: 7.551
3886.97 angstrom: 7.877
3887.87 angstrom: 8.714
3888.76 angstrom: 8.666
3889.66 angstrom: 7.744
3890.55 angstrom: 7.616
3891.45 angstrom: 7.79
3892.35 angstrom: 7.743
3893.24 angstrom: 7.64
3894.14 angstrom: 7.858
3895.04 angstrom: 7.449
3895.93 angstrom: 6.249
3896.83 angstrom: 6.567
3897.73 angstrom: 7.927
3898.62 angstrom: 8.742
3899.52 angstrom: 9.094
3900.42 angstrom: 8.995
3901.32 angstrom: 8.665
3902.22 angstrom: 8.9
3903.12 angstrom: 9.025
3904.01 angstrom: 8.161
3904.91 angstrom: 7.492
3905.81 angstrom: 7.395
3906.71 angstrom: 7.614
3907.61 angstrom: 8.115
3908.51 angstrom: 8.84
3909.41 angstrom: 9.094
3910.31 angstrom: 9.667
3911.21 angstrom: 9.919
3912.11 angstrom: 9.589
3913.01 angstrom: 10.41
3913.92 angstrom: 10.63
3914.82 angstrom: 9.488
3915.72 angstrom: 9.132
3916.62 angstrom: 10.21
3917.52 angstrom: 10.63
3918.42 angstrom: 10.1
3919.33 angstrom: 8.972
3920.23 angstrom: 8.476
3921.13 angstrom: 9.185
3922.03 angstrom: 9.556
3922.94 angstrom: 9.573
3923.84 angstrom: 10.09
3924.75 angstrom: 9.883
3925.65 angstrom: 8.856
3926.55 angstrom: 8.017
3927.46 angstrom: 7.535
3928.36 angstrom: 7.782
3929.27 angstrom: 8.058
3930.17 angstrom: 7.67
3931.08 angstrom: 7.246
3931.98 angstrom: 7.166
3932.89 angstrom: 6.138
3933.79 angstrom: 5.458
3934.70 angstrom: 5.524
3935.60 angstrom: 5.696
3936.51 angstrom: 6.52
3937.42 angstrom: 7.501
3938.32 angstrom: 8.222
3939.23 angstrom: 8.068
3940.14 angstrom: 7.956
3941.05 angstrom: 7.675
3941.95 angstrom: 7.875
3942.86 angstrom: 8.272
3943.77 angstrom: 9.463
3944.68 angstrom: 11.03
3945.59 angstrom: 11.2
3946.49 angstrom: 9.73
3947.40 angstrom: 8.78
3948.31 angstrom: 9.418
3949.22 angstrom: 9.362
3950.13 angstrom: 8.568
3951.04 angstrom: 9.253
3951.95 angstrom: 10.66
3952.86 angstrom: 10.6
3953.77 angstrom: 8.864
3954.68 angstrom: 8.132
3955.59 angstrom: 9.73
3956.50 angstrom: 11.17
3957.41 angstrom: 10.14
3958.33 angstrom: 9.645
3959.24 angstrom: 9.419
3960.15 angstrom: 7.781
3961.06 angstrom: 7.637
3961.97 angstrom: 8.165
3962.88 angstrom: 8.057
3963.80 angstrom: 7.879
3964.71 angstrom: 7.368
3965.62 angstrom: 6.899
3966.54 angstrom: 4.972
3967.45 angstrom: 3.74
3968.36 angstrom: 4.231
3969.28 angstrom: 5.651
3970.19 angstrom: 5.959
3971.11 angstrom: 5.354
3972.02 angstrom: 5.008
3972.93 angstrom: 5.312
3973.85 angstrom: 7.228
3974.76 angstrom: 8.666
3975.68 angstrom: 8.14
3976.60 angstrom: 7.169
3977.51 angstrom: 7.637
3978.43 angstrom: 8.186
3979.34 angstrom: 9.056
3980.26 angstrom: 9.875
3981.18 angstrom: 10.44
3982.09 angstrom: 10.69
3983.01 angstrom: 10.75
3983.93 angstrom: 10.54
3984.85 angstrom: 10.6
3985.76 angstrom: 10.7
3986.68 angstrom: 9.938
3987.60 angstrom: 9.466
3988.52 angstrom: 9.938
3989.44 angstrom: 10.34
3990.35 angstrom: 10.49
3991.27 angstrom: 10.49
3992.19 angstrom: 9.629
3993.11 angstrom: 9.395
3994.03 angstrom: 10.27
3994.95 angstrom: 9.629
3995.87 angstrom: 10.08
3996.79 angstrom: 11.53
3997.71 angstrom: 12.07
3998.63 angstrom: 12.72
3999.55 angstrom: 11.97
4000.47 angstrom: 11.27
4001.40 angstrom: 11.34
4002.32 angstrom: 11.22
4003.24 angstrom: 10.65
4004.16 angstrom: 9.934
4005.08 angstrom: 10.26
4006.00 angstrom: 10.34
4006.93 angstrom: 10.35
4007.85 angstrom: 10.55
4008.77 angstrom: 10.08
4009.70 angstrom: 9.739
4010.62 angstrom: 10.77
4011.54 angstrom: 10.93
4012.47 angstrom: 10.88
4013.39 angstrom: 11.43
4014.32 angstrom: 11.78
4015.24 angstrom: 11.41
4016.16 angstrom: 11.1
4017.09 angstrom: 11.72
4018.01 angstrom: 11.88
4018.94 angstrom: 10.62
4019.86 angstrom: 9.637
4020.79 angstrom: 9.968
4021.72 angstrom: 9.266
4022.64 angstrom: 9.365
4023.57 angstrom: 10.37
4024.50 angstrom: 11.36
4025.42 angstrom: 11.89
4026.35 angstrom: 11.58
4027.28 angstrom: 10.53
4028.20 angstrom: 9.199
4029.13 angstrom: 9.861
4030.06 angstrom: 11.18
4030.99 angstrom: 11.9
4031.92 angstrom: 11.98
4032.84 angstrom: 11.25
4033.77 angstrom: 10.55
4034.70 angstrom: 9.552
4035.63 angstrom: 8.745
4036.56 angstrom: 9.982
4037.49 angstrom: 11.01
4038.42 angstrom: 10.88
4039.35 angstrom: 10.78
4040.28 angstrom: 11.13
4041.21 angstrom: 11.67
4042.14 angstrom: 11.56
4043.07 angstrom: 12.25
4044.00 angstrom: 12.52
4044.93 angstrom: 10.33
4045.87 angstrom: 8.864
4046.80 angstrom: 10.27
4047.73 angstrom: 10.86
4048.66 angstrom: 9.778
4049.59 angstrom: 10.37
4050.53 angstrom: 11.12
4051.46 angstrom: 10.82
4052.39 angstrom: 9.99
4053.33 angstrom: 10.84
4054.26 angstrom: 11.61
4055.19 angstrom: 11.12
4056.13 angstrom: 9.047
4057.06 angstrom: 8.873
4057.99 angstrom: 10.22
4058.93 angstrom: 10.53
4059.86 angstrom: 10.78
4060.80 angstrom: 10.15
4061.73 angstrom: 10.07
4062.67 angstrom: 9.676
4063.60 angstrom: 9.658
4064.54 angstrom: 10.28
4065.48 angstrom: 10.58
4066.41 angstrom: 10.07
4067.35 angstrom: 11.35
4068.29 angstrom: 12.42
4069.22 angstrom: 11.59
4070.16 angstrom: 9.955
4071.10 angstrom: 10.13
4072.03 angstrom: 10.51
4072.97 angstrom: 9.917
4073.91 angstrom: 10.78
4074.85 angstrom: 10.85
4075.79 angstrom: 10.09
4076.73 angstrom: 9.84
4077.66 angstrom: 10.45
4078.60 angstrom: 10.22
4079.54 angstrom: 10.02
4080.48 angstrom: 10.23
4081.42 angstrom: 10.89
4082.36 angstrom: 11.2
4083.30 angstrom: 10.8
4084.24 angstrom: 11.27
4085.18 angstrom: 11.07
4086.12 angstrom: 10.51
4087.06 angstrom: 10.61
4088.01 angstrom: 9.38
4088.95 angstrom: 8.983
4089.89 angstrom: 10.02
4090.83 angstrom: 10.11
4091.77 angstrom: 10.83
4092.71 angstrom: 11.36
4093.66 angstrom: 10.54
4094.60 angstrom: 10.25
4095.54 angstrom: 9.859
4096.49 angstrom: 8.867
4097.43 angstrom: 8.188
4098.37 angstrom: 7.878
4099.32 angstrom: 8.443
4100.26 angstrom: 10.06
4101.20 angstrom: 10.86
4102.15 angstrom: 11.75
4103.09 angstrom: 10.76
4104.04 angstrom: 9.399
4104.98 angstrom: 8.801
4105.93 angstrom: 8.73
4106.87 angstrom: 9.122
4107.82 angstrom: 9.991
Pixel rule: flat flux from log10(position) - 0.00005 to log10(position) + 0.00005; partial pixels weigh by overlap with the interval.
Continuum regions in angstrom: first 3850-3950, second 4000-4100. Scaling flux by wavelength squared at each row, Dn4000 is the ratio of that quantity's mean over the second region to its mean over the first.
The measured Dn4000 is 1.3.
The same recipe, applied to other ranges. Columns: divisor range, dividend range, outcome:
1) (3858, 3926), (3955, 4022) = 1.14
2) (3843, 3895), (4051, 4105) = 1.33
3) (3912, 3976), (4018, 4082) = 1.35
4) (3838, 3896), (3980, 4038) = 1.36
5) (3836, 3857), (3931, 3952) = 1.07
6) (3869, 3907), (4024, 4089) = 1.42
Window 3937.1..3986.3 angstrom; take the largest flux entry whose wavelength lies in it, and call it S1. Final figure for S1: 11.2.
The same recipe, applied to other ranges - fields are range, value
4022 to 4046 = 12.52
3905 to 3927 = 10.63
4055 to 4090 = 12.42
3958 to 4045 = 12.72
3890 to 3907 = 9.094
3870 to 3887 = 10.28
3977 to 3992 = 10.75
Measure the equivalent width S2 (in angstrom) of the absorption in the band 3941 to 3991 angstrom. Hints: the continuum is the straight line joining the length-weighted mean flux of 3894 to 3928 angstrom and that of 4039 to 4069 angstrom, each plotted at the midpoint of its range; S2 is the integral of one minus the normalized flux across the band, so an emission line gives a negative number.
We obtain 4.81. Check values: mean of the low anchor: 8.85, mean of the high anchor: 10.6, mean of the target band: 8.61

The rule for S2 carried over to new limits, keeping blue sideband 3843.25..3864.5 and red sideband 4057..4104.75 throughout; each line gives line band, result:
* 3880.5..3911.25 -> 4.2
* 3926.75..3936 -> 2.6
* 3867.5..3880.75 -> 0.9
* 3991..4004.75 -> -1.4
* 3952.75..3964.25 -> 0.8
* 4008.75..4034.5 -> -2.2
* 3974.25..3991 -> 0.3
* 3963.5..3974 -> 4.3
